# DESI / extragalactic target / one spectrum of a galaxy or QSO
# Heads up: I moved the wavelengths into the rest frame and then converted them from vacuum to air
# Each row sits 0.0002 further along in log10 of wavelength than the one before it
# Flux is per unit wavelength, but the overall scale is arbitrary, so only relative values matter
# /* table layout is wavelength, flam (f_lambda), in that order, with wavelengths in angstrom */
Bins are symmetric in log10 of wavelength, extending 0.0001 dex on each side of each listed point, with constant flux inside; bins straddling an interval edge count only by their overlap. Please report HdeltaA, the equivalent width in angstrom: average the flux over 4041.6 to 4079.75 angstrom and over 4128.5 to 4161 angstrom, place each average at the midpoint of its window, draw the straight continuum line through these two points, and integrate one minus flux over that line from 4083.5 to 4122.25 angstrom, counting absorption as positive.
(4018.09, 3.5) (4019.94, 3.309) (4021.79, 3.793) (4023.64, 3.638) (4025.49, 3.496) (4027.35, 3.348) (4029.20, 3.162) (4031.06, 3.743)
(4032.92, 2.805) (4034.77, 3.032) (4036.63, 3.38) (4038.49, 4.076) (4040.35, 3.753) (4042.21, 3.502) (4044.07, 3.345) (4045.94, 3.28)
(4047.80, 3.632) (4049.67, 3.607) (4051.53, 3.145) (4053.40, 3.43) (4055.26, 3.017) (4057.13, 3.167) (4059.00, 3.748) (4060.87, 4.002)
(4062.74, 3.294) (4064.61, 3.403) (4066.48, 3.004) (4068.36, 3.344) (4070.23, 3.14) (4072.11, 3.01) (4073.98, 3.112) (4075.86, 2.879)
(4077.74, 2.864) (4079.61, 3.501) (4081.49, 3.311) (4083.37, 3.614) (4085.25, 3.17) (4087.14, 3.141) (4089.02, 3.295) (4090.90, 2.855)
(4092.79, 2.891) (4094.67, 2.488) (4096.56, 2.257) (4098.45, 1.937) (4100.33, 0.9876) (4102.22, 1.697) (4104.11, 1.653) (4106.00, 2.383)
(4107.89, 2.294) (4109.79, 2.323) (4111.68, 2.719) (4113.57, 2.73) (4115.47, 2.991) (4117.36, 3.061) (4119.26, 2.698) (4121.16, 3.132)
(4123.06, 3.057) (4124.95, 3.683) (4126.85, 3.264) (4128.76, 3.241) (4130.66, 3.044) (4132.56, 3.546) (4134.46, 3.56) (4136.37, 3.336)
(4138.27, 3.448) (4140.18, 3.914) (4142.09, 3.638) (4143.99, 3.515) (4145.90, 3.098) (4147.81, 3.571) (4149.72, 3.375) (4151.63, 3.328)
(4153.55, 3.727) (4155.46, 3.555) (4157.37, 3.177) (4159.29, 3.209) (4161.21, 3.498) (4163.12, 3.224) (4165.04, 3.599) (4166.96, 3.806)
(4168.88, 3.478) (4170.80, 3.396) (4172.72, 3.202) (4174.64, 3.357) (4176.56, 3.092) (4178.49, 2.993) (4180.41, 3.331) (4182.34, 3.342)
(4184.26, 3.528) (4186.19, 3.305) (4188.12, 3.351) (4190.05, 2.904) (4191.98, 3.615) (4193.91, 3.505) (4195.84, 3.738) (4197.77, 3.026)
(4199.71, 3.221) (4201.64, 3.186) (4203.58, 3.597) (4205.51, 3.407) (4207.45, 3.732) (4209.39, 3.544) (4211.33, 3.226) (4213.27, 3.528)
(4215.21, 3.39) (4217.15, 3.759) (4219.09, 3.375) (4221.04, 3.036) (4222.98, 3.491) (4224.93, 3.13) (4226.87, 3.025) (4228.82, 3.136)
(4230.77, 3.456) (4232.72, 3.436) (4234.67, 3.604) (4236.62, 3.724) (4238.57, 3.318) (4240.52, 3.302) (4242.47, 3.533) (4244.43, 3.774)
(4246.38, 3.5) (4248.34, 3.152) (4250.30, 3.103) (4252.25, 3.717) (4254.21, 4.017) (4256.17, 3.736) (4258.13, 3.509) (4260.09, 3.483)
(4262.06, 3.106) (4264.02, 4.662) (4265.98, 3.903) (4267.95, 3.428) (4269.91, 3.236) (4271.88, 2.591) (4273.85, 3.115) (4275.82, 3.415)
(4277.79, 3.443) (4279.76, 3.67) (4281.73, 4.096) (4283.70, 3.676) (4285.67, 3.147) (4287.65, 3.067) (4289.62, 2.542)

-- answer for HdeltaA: 9.3 angstrom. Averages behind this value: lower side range 3.3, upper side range 3.43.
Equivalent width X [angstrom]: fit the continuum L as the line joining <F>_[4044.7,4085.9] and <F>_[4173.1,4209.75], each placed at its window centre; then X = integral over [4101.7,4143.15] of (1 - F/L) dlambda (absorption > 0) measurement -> 4.2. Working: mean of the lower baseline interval 3.3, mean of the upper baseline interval 3.35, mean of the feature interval 2.99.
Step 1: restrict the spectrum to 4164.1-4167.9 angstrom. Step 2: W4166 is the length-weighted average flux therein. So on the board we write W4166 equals 3.7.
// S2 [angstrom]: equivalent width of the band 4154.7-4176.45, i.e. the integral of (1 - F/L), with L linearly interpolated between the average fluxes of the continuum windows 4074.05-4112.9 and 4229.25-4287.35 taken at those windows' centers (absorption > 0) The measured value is -2.8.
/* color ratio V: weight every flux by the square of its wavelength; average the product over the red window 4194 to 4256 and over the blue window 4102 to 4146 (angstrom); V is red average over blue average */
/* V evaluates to 1.19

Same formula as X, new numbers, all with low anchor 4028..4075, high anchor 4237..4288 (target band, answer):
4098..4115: 6.4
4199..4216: 0.2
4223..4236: 0.6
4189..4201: 0.4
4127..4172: -0.2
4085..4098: 2.2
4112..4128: 1.6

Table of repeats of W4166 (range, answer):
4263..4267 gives 4.27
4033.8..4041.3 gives 3.56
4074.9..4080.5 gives 3.08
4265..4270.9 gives 3.52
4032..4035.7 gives 2.92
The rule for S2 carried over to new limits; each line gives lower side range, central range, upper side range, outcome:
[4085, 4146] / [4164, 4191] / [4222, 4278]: -1.7 angstrom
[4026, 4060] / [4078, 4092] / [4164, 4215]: 0.6 angstrom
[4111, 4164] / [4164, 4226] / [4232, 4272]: 0.7 angstrom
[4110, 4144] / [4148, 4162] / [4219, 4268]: -0.5 angstrom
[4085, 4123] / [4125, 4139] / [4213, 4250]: -3.3 angstrom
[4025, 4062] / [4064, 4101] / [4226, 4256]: 5.6 angstrom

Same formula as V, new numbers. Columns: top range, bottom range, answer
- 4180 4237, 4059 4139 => 1.21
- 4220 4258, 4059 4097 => 1.18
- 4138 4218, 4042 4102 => 1.17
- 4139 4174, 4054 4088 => 1.11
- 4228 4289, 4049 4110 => 1.31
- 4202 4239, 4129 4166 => 1.03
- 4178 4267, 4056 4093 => 1.14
